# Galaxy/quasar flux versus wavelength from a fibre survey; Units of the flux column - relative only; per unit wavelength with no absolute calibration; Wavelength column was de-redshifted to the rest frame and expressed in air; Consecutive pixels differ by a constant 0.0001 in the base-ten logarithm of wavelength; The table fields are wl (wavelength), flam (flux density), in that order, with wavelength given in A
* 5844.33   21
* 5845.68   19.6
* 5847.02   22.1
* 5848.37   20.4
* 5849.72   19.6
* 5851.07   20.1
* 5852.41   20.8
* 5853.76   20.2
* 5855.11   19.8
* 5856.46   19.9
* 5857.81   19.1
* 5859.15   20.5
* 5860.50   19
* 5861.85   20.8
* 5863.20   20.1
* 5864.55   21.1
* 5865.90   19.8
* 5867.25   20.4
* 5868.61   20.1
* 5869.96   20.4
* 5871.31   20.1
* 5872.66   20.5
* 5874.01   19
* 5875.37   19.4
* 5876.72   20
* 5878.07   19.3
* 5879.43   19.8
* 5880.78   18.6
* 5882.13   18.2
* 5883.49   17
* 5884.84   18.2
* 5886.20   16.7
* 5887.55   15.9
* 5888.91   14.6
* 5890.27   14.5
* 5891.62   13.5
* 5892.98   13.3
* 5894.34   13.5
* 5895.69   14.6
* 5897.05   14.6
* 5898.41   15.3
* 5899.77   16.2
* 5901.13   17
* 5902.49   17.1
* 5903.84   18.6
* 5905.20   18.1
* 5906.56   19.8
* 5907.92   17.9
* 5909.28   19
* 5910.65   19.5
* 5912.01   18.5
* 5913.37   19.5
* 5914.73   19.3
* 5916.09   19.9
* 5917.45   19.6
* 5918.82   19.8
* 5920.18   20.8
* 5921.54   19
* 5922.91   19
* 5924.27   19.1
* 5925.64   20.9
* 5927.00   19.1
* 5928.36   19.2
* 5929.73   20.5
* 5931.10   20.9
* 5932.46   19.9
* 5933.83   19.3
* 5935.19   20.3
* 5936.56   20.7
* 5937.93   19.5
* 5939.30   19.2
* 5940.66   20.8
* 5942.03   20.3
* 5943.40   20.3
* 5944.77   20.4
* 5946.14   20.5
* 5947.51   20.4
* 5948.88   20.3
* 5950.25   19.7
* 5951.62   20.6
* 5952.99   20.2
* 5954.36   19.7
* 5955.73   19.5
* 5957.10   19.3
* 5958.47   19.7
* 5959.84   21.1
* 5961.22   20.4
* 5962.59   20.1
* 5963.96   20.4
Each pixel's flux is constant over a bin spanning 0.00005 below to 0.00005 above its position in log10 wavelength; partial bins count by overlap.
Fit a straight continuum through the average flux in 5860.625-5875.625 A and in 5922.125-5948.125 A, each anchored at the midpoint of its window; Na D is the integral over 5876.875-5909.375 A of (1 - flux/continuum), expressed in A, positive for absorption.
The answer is 5.4 A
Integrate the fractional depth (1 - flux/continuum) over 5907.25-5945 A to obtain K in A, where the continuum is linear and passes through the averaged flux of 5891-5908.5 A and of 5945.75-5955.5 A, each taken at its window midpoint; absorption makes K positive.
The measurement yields -3.16 A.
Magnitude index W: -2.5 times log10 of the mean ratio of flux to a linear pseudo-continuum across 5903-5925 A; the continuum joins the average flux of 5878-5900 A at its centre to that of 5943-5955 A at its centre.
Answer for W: -0.08 mag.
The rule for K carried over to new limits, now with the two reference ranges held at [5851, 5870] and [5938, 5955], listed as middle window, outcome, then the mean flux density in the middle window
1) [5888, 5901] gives 3.59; 14.6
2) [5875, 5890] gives 1.71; 17.8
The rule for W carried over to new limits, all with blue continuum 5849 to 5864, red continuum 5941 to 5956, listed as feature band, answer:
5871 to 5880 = 0.018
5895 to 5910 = 0.175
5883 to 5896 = 0.304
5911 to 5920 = 0.033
